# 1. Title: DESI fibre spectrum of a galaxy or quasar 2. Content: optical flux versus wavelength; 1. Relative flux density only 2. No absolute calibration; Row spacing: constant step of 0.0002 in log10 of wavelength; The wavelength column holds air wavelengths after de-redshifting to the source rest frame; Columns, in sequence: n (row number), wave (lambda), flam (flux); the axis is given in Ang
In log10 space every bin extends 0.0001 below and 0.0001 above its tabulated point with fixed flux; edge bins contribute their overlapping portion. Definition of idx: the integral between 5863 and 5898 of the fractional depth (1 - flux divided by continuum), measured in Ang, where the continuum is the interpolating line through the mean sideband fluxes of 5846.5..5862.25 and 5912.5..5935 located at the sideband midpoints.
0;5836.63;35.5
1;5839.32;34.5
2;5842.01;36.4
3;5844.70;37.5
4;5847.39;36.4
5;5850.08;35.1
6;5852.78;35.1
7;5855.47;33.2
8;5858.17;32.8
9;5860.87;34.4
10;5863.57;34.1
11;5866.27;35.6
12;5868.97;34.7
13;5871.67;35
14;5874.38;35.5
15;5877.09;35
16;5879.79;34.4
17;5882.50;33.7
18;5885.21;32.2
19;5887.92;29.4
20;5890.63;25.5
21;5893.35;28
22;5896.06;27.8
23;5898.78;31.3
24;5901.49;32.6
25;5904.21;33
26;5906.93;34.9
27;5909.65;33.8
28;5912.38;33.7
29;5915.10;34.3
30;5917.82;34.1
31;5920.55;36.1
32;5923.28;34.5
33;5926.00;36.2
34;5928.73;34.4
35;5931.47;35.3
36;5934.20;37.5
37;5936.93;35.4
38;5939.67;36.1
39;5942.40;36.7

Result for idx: 2.4 Ang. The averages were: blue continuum 34.4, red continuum 35.2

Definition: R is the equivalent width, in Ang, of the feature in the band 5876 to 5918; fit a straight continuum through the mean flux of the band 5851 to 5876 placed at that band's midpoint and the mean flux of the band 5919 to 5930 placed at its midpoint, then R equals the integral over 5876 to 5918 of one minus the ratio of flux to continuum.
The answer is 3.5 Ang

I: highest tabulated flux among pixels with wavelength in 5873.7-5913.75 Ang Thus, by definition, 35.5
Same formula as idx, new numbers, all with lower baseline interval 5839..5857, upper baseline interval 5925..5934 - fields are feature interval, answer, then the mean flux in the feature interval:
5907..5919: 0.49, 34.1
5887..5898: 2.39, 27.8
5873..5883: 0.22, 34.7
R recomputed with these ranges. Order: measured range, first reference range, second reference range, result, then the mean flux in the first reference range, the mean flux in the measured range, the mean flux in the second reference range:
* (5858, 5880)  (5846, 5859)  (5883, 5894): -1.8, 34.6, 34.7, 29.2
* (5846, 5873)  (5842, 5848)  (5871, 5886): 0.9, 36.9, 34.7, 34.3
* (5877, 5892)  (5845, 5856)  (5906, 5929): 1.5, 35.3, 31.4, 34.7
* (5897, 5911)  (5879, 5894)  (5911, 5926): -0.1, 30.5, 33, 34.7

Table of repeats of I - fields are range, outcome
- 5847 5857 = 36.4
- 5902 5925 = 36.1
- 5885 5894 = 32.2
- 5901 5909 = 34.9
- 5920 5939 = 37.5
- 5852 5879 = 35.6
